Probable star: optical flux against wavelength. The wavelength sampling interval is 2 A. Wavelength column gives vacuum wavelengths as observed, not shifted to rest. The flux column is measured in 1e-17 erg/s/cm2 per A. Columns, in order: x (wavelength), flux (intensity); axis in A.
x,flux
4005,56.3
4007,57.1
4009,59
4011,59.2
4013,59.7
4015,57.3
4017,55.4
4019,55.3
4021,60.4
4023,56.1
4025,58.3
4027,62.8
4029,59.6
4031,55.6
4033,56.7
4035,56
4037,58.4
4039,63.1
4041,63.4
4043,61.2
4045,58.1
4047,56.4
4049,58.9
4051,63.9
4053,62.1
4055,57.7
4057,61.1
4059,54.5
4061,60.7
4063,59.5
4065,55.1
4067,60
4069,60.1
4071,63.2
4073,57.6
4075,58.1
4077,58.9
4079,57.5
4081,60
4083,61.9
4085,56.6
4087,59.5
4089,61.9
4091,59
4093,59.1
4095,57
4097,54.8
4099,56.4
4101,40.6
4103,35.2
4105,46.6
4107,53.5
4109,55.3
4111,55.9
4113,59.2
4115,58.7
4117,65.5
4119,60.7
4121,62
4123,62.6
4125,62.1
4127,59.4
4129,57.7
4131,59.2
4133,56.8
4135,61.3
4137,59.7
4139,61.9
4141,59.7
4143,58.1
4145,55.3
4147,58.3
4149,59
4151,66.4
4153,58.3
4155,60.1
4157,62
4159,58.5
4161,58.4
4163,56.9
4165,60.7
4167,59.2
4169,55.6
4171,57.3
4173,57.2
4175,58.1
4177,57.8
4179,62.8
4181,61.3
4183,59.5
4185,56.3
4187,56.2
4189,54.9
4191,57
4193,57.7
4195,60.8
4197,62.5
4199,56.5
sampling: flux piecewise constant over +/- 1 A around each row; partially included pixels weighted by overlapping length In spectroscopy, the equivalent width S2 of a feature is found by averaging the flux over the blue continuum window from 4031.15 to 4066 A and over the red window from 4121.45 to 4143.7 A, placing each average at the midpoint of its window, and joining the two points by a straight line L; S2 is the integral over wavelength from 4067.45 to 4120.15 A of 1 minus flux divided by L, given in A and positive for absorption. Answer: 2.5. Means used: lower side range 59.1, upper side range 59.9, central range 56.7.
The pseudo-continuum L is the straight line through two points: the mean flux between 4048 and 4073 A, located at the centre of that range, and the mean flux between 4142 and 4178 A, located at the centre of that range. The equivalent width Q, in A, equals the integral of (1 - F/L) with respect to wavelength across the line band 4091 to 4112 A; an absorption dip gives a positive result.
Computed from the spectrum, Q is 2.6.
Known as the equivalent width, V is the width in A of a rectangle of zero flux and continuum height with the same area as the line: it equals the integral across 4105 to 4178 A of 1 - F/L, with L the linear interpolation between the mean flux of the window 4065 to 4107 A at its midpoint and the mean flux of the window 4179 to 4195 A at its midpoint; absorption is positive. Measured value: -2.2 A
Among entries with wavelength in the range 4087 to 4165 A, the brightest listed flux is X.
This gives 66.4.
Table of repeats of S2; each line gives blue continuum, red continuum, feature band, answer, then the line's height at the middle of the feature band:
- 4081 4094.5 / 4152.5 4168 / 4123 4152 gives -0.2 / 59.4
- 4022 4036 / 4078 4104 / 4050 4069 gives -0.9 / 56.6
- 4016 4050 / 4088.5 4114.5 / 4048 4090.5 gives -2.8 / 55.8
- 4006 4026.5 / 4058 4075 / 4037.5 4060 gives -0.6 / 58.5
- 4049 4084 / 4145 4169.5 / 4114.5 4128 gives -0.5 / 59.4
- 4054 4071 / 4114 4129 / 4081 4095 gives 0.1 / 59.9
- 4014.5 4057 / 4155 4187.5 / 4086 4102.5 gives 1.0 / 58.8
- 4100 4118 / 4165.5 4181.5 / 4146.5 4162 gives -0.9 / 56.7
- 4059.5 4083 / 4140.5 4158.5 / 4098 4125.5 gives 2.0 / 59.4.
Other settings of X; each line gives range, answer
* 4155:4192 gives 62.8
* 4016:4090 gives 63.9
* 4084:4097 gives 61.9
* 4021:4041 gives 63.4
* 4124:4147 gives 62.1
